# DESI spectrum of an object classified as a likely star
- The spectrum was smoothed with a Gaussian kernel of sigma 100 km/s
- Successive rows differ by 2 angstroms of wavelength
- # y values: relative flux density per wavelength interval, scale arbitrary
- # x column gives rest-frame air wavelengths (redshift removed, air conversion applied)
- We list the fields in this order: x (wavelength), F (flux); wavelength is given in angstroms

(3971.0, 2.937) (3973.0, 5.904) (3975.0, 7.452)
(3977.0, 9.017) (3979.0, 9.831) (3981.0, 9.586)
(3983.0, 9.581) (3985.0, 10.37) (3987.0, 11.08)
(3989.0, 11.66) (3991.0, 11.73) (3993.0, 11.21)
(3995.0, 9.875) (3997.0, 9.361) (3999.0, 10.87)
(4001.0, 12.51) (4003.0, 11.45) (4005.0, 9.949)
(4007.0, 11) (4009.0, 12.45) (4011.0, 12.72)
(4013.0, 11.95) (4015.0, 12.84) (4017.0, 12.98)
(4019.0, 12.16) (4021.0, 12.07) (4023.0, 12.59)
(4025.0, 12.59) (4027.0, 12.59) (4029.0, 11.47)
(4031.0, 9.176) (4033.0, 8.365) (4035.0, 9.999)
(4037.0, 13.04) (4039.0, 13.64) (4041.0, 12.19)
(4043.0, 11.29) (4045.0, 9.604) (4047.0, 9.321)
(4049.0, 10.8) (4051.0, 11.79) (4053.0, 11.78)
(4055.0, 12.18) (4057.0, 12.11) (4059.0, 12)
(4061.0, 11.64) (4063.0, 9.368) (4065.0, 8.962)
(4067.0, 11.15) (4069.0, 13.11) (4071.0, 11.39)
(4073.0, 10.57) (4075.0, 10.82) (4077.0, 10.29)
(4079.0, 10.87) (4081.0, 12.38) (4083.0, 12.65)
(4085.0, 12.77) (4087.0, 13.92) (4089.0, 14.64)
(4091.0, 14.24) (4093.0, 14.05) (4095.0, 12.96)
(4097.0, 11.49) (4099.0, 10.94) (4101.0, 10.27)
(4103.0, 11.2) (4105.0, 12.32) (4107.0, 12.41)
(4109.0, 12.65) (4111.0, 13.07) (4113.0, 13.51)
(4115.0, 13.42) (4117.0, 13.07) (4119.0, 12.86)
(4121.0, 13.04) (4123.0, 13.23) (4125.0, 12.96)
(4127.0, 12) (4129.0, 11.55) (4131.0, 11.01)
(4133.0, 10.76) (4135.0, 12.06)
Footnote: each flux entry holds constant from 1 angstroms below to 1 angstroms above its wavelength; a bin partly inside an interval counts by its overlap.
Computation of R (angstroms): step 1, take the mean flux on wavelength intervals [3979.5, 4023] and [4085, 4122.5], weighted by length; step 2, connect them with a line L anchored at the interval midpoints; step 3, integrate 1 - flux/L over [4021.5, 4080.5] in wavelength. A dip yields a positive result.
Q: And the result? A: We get 3.96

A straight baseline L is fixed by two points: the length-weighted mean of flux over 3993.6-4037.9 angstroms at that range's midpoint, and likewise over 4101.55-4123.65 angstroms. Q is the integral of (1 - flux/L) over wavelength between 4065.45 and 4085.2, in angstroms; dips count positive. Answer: 1.24 angstroms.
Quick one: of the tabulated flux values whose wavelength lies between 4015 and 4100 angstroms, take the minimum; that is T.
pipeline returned 8.365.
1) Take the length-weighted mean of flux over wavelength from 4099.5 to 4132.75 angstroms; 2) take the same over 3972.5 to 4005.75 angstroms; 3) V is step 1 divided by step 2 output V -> 1.22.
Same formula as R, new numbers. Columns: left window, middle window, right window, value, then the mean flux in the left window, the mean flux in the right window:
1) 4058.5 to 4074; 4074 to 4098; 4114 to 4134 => -2.3 angstroms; 11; 12.4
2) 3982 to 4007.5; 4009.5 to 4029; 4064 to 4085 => -2.6 angstroms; 10.8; 11.3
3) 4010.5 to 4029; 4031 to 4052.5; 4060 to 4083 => 1.6 angstroms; 12.4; 11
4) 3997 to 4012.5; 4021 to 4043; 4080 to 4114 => 0.4 angstroms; 11.4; 12.7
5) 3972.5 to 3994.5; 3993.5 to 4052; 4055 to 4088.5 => -4.4 angstroms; 9.86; 11.6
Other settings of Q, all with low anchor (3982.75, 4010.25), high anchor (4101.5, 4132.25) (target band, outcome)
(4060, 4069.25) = 0.9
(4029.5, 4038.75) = 0.8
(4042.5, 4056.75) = 0.8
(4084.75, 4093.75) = -1.4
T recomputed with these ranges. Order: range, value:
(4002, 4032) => 9.176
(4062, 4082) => 8.962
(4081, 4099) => 10.94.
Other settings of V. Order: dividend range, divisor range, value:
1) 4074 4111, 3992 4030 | 1.05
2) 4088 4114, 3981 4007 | 1.17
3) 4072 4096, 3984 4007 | 1.15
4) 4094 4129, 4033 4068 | 1.11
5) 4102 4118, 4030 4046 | 1.16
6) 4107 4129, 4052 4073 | 1.14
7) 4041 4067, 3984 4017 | 0.96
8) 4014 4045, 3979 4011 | 1.08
